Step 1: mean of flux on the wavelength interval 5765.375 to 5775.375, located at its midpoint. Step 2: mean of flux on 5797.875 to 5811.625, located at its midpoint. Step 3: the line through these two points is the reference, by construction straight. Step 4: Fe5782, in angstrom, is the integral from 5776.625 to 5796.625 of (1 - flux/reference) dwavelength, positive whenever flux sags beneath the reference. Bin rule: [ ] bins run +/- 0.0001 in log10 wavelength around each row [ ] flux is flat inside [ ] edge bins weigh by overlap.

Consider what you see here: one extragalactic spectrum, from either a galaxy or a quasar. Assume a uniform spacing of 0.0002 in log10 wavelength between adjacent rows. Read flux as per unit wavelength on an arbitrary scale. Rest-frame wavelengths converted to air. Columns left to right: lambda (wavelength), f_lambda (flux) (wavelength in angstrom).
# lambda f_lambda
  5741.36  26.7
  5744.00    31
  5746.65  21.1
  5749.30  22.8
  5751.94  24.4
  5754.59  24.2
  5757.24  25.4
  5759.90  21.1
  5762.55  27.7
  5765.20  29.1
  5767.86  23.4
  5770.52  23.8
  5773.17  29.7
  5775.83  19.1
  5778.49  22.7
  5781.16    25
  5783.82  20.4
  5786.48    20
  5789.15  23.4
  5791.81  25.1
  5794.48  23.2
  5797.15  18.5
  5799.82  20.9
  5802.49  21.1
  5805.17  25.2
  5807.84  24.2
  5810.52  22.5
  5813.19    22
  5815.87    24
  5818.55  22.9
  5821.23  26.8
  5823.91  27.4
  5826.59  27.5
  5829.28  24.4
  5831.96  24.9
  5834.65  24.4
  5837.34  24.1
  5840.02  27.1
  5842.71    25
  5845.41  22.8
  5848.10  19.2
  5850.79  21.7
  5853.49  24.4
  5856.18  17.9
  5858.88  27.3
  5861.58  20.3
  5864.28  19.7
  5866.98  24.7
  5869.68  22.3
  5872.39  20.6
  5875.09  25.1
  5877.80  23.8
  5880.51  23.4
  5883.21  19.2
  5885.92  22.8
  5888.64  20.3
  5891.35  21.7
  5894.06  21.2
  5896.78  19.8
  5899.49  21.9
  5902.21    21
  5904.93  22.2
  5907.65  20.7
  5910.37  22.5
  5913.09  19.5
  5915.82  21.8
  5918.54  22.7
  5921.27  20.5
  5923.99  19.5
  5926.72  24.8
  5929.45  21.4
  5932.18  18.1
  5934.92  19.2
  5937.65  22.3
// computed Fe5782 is 1.3 angstrom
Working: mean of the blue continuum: 25.5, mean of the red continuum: 22.6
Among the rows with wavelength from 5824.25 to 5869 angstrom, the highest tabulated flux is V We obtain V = 27.5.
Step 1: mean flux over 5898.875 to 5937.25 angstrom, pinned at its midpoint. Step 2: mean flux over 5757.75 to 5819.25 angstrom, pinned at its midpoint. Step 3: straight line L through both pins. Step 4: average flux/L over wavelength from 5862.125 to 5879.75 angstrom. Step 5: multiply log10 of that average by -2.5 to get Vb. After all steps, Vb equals -0.03 mag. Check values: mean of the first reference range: 23.3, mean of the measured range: 22.6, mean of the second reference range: 21.1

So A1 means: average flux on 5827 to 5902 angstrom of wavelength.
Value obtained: 22.6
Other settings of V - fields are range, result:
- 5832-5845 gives 27.1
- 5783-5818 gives 25.2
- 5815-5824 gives 27.4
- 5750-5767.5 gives 29.1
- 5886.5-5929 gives 24.8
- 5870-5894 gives 25.1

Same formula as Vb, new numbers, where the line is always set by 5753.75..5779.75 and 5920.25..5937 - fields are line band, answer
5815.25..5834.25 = -0.10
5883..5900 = 0.03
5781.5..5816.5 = 0.07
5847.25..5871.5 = 0.02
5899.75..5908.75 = -0.01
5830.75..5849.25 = -0.05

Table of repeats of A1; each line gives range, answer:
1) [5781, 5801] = 21.9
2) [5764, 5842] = 23.9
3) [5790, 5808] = 22.5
